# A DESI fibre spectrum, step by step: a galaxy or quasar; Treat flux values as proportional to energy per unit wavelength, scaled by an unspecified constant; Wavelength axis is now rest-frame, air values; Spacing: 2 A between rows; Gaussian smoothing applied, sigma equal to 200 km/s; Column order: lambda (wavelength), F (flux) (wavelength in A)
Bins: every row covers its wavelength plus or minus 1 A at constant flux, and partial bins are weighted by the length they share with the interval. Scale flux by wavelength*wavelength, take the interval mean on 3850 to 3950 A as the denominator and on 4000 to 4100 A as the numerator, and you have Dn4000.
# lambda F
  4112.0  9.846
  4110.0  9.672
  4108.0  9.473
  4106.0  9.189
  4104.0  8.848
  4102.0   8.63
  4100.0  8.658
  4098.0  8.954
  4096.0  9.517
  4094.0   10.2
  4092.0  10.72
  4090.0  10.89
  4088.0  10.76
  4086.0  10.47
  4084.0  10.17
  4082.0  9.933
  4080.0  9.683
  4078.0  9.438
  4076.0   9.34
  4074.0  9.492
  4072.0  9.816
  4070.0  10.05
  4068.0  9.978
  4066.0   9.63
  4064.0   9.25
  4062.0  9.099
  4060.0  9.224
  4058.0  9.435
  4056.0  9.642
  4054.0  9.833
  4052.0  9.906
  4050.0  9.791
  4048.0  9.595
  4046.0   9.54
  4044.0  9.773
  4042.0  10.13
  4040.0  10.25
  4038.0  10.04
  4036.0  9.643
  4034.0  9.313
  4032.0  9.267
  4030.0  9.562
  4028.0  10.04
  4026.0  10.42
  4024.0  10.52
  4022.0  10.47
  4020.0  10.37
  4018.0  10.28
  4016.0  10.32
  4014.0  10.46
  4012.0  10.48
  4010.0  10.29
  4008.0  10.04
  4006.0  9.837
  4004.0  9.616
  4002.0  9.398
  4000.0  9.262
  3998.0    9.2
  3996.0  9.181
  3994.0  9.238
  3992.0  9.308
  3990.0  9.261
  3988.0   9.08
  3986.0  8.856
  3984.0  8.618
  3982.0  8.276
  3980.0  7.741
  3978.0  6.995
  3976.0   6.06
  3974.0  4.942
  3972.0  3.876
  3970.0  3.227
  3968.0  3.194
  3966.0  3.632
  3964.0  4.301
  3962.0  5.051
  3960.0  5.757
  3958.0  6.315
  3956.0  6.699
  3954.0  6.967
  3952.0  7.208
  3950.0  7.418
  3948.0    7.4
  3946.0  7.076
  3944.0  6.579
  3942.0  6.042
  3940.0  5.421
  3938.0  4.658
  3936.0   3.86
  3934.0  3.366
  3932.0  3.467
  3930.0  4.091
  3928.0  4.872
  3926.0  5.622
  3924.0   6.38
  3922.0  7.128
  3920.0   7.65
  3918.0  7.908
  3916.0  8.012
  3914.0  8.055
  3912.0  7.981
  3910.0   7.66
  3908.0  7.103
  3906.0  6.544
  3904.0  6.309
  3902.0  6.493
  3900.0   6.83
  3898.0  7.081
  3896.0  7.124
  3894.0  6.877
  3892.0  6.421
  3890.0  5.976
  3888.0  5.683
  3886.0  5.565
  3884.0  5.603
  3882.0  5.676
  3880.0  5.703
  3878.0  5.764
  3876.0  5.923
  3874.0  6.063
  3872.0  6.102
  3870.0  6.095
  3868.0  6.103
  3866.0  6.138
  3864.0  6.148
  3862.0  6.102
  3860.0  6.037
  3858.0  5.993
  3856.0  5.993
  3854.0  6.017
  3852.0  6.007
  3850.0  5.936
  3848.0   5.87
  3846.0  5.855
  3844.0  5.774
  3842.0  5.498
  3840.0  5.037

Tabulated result 1.7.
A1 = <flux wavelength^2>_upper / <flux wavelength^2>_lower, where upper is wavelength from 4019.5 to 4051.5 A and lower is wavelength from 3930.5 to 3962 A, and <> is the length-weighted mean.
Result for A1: 1.78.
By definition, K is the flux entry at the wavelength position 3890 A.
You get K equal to 5.976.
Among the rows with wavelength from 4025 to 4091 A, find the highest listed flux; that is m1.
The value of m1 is 10.89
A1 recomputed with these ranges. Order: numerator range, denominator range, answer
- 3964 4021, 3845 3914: 1.38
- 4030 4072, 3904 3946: 1.68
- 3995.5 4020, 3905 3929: 1.47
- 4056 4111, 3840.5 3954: 1.71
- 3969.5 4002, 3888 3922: 1.15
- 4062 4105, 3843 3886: 1.83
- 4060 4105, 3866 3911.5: 1.69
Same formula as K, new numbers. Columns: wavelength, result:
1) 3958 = 6.315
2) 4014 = 10.46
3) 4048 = 9.595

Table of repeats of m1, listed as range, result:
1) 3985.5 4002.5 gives 9.398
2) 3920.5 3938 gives 7.128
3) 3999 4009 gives 10.04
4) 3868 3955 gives 8.055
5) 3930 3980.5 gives 7.741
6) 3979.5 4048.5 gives 10.52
